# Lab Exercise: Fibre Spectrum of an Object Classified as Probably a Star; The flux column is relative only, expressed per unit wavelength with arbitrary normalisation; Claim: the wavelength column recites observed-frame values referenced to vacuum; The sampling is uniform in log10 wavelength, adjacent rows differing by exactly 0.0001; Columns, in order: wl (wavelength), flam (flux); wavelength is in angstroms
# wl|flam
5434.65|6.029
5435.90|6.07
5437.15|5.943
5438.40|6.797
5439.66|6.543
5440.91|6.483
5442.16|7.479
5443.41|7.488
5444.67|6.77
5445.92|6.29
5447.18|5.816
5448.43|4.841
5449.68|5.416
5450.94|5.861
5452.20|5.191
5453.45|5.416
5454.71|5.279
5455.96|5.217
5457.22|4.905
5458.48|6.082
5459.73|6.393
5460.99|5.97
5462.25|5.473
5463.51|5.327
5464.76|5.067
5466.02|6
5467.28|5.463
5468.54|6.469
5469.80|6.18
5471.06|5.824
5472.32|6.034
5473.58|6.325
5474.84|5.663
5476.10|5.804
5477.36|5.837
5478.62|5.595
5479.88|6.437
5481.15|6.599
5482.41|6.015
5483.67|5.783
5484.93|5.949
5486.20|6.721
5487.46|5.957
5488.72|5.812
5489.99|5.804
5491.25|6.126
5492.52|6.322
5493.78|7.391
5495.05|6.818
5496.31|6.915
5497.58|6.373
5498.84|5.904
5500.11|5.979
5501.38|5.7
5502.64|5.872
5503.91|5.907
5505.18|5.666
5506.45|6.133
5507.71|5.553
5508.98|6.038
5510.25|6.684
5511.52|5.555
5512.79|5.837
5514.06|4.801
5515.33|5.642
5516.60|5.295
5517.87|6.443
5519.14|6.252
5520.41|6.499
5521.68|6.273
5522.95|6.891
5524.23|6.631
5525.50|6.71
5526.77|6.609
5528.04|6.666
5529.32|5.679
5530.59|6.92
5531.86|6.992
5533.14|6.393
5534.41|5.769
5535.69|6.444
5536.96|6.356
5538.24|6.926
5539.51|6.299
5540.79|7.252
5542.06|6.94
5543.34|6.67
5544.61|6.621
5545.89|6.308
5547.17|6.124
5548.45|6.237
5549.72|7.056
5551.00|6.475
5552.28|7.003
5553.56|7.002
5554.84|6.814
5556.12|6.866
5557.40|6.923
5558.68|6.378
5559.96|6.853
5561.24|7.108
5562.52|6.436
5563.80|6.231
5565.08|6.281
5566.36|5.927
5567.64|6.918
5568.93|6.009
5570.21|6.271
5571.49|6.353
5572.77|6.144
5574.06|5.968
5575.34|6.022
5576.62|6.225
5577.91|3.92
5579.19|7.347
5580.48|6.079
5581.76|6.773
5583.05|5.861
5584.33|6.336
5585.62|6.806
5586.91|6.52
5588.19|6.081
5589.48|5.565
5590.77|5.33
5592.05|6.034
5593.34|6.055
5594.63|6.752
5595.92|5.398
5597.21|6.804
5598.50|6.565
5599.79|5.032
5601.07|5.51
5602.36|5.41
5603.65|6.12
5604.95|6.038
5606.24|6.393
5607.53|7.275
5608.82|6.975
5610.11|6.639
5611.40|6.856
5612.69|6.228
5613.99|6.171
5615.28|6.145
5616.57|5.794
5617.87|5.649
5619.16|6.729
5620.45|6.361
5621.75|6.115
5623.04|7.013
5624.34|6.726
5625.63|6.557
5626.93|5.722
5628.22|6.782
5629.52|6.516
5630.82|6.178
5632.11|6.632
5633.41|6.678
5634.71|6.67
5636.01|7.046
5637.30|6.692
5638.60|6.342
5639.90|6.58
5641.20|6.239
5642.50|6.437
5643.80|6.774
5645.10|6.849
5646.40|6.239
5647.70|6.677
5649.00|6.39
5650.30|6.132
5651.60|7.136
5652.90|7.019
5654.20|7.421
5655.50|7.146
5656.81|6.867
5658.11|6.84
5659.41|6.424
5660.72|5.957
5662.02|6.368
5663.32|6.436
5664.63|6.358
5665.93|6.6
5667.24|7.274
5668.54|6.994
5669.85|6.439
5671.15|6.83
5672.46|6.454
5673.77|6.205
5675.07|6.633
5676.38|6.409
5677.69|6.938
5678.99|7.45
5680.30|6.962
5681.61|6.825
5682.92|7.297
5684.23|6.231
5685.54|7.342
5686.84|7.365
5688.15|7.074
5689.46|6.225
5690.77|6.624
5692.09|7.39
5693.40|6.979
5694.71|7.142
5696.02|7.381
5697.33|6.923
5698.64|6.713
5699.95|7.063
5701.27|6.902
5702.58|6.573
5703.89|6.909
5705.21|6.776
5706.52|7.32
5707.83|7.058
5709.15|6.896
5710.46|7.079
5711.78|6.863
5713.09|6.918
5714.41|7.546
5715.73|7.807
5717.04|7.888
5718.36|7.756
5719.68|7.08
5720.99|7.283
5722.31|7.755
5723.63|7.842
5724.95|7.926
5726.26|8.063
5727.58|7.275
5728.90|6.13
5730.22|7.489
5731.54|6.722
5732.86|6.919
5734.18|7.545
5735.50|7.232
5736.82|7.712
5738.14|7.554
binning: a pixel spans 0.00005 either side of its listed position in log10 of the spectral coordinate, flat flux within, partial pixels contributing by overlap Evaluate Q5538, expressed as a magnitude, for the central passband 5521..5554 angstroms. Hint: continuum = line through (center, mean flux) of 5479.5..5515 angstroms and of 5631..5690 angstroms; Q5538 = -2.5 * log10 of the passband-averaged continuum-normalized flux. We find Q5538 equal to -0.058 mag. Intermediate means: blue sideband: 6.09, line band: 6.58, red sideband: 6.71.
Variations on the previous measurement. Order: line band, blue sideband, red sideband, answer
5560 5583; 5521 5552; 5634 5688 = 0.06 mag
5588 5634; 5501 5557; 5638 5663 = 0.05 mag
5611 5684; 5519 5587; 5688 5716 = 0.03 mag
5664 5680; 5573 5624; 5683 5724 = 0.02 mag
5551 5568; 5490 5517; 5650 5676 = -0.07 mag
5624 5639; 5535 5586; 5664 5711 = 0.02 mag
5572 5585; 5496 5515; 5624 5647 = 0.03 mag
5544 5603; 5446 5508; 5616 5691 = 0.00 mag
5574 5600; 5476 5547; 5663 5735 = 0.08 mag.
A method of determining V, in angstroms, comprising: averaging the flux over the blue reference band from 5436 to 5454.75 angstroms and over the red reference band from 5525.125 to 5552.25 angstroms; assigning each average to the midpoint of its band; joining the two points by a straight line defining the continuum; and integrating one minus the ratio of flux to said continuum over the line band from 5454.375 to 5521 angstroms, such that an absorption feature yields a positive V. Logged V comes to 3.8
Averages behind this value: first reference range 6.13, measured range 5.96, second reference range 6.55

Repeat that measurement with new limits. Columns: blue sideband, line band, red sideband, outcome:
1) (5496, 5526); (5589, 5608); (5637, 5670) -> 1.19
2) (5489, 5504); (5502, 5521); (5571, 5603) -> 1.06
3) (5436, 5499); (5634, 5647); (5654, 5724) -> 0.32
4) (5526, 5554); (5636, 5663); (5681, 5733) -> 1.20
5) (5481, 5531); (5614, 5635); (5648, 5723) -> 0.90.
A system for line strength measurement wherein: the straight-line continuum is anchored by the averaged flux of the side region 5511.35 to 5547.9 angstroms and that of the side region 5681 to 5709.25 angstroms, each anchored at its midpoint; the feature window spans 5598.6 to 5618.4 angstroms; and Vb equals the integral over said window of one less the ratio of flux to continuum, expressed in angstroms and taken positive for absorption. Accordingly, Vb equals 1.42 angstroms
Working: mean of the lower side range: 6.35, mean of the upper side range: 6.96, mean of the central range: 6.16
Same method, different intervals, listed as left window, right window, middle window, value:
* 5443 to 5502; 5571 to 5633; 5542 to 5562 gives -1.9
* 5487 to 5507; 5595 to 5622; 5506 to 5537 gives -0.1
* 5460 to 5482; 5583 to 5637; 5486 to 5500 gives -0.9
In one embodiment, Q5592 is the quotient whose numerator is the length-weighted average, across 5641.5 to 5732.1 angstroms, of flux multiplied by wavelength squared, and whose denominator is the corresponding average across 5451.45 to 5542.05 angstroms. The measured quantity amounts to 1.22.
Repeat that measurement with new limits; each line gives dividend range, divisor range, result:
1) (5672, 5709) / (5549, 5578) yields 1.12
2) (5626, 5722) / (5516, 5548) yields 1.11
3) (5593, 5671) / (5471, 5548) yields 1.09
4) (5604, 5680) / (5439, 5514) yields 1.16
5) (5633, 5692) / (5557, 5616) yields 1.11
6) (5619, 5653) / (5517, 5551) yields 1.04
